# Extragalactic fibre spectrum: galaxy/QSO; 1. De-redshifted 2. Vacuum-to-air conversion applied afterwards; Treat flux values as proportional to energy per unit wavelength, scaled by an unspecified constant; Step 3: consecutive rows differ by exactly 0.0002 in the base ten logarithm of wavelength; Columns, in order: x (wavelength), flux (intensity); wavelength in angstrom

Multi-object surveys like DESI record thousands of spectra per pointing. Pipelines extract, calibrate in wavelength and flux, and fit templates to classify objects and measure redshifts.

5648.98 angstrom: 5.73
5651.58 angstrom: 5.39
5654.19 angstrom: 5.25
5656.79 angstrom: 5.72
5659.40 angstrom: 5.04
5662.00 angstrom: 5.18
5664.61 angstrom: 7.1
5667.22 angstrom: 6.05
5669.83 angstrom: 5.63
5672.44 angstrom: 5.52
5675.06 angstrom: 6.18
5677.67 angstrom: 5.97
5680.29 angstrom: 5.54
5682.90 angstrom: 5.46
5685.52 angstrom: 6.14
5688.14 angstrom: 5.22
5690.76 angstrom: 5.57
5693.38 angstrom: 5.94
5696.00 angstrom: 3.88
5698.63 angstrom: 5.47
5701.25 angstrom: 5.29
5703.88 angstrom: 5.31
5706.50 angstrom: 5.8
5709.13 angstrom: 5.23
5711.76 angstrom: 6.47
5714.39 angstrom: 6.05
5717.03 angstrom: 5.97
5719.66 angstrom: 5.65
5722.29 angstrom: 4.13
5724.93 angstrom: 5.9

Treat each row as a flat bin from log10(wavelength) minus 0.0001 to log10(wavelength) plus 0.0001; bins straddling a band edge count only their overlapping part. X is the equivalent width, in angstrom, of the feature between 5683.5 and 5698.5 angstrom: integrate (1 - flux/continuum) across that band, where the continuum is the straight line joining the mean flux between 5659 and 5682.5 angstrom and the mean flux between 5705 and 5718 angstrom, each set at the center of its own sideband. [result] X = 1.3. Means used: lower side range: 5.82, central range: 5.36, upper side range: 5.89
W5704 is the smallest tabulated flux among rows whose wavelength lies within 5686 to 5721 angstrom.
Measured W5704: 3.88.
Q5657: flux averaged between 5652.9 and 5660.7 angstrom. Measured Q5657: 5.34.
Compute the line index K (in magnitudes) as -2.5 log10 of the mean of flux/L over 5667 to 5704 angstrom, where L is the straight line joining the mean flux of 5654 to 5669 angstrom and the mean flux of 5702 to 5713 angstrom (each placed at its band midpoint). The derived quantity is 0.03 mag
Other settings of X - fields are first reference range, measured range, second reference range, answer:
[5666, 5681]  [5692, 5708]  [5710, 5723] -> 1.31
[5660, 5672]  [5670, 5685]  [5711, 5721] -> 0.45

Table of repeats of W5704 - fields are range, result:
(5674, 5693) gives 5.22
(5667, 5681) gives 5.52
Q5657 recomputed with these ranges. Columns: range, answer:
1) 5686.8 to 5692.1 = 5.4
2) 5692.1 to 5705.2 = 5.18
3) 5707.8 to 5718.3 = 5.92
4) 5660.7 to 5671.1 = 5.99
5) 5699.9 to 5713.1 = 5.62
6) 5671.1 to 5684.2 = 5.73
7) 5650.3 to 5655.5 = 5.32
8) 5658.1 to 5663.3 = 5.12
